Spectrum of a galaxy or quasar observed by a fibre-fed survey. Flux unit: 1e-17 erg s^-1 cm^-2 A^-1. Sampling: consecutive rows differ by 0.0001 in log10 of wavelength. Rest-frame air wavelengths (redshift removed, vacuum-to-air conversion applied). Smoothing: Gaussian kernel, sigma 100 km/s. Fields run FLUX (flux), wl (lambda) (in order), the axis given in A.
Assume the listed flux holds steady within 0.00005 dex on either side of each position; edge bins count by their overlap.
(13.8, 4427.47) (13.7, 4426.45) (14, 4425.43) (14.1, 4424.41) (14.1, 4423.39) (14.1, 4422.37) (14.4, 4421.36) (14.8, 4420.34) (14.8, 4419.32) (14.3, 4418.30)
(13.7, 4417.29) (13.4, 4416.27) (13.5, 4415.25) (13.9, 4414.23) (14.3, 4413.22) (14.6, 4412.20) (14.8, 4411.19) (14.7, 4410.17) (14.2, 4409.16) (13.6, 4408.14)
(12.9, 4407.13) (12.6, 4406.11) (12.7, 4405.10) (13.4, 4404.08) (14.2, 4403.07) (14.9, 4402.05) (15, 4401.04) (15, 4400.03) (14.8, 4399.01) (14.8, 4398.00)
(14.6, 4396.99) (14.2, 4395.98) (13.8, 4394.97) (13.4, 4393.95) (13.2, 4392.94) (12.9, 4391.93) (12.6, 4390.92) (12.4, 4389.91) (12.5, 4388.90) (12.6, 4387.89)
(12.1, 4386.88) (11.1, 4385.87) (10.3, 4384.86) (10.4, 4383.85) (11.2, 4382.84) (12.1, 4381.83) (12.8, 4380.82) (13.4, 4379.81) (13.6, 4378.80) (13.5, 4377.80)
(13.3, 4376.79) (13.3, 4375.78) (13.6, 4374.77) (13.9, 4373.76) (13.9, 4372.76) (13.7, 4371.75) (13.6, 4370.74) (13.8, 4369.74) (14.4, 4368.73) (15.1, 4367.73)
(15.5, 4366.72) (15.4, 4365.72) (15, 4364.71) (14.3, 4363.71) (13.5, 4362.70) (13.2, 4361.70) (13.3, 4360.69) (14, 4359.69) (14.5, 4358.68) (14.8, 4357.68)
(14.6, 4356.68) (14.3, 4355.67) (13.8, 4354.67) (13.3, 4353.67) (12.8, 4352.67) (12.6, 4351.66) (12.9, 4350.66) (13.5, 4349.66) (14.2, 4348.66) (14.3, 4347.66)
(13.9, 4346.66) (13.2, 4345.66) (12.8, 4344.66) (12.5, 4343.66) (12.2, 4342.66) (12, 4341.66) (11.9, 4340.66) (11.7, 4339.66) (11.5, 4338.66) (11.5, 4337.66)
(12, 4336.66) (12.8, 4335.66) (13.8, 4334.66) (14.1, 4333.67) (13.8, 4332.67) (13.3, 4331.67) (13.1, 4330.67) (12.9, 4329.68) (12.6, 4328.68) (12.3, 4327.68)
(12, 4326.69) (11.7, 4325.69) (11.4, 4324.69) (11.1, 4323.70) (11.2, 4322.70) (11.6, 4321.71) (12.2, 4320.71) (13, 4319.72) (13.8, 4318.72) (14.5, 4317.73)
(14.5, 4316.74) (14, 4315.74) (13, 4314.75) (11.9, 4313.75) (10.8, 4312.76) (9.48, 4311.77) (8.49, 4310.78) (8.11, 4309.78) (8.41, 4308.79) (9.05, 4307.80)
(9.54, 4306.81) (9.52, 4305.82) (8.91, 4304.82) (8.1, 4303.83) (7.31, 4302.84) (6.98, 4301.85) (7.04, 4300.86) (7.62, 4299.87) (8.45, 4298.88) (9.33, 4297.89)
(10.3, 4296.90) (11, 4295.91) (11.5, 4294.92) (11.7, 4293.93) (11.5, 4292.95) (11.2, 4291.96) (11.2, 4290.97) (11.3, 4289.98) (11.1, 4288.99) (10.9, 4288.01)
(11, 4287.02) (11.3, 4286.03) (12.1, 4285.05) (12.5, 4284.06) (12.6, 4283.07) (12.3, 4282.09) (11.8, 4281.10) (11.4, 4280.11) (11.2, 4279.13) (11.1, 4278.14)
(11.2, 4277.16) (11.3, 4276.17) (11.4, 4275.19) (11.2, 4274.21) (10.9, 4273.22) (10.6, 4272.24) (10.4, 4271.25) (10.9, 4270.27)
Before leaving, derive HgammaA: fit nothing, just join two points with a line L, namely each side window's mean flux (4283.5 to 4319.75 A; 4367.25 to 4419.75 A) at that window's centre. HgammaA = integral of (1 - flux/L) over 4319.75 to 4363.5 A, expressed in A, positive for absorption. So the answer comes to -4.0 A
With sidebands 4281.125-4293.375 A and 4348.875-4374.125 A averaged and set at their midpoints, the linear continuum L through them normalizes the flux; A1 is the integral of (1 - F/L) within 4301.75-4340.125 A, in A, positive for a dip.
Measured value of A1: 3.7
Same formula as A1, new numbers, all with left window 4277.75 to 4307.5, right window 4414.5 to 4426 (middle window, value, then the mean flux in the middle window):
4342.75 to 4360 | -2.2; 13.6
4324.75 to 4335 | -1.3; 12.9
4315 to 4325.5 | -1.4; 12.7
